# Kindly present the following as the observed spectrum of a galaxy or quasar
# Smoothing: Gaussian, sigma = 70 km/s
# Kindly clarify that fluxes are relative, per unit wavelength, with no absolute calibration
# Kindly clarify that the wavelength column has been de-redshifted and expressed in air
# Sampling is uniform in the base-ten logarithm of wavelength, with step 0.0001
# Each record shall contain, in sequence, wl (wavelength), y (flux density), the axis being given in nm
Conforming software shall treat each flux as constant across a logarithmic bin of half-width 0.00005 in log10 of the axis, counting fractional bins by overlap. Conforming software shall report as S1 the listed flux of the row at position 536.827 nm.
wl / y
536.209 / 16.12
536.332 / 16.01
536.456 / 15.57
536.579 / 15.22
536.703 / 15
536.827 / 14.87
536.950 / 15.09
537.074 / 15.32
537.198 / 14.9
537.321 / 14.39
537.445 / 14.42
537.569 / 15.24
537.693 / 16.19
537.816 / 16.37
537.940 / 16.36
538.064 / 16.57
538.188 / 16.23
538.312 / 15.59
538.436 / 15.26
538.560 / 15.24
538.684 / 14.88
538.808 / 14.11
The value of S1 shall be 14.87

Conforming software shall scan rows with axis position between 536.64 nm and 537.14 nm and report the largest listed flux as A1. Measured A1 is 15.32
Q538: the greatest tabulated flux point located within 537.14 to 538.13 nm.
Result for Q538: 16.57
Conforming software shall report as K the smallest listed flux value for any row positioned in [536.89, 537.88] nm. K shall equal 14.39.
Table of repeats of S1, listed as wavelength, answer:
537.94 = 16.36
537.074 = 15.32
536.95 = 15.09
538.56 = 15.24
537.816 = 16.37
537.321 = 14.39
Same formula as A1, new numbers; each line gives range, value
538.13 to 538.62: 16.23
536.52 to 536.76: 15.22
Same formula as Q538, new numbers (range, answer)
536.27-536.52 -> 16.01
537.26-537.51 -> 14.42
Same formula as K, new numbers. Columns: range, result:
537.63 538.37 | 15.59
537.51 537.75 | 15.24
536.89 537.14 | 15.09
